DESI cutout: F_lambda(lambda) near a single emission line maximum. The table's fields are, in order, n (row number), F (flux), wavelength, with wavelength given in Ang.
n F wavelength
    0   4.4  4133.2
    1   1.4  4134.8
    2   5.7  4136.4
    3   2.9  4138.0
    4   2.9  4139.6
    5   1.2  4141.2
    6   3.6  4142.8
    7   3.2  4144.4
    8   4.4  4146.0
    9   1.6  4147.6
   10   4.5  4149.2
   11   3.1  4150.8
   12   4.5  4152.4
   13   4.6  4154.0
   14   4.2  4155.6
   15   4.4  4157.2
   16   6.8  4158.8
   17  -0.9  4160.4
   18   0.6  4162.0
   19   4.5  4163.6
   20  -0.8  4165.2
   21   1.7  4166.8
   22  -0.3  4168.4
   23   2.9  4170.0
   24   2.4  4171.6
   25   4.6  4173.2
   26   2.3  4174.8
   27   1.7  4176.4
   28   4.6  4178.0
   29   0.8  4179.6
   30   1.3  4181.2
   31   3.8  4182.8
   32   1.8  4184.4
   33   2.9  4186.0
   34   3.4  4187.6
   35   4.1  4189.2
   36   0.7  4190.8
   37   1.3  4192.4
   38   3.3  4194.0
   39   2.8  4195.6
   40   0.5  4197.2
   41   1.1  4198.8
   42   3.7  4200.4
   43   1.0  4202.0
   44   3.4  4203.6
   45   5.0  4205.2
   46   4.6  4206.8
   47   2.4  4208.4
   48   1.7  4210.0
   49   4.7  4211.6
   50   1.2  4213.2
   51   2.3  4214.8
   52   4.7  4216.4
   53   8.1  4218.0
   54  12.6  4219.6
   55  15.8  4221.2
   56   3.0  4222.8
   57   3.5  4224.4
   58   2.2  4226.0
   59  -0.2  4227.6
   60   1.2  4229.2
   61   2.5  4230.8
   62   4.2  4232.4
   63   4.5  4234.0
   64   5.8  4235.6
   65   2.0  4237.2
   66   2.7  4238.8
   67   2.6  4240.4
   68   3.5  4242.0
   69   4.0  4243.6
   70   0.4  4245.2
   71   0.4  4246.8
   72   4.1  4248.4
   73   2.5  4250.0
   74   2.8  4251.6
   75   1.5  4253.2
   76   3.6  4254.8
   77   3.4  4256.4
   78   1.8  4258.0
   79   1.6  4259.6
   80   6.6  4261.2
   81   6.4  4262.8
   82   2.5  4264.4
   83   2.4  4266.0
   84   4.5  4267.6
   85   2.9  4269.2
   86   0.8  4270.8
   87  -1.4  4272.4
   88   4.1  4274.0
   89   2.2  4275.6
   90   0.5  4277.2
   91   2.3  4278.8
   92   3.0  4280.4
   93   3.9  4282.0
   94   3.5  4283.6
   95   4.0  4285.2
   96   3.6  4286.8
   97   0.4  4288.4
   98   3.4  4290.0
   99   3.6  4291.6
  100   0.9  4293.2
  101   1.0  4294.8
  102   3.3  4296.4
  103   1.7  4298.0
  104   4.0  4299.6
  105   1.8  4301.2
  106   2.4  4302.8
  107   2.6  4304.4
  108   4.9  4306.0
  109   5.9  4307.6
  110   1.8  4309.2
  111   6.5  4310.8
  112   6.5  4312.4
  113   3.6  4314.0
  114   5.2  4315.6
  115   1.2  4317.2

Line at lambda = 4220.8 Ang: [O II]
